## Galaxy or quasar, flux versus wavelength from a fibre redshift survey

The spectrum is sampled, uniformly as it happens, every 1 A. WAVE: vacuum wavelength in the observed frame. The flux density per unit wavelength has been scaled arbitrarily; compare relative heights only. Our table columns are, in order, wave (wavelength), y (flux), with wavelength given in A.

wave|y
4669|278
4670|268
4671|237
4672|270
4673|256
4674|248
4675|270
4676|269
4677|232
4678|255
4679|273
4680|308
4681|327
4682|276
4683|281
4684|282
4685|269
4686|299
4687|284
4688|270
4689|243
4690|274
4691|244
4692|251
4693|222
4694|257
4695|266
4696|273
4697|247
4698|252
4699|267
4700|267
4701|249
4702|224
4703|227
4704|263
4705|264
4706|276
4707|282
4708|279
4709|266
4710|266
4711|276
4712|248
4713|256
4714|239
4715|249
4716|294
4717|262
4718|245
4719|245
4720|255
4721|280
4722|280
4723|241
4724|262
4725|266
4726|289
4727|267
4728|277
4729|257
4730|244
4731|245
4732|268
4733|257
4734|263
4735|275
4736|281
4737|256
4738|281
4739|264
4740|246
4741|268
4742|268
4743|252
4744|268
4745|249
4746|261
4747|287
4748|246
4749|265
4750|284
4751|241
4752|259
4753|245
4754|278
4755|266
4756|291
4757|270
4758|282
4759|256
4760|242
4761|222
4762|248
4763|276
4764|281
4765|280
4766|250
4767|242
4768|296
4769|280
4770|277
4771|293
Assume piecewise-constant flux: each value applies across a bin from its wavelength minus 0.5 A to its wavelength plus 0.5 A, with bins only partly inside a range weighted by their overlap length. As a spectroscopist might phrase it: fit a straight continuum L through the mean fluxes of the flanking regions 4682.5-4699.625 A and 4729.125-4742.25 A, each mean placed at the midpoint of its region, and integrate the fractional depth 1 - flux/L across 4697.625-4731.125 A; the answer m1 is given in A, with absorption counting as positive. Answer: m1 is 0.3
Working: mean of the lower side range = 264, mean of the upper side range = 263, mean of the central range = 261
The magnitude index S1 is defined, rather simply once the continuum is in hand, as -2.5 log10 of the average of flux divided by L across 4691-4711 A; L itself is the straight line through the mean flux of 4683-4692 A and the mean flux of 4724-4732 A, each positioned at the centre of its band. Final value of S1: 0.04 mag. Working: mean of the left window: 270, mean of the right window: 264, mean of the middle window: 258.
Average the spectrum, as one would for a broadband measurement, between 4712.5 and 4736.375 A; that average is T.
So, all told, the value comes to 262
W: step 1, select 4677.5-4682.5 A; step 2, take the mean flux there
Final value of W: 288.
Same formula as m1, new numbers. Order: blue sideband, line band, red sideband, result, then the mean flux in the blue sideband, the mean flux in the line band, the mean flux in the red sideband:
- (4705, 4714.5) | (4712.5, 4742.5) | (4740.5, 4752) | 0.1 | 265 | 263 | 262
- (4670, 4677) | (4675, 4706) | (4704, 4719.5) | -0.5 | 257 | 264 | 263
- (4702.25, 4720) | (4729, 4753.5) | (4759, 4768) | -0.2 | 260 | 261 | 257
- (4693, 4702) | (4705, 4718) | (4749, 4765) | -0.4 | 256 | 265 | 263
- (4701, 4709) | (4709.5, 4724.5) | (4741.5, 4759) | 0.0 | 259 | 260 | 265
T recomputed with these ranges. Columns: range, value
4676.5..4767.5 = 263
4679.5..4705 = 265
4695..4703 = 253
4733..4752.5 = 264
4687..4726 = 259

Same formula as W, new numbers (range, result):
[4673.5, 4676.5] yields 262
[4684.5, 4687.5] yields 284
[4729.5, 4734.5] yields 255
